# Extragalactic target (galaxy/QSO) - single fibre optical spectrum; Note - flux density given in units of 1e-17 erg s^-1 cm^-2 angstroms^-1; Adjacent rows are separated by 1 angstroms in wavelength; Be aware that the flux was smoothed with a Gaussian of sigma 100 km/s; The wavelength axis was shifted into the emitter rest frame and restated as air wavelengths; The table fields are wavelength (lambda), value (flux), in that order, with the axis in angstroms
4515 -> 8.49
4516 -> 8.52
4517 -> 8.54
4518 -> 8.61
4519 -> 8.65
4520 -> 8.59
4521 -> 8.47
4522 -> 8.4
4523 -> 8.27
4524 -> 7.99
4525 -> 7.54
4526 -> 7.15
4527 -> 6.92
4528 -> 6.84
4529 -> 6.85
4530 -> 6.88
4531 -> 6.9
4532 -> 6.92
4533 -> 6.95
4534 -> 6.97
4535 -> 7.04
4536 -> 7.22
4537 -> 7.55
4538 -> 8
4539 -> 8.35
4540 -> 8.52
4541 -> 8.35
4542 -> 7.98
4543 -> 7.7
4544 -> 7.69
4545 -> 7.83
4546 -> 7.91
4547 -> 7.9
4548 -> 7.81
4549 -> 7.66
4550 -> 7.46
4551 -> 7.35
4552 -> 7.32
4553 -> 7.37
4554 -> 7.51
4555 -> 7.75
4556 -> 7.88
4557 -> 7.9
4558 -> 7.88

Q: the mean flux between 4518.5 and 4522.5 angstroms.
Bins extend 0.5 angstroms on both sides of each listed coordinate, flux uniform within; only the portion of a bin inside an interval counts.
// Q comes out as 8.53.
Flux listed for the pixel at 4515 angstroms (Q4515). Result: 8.49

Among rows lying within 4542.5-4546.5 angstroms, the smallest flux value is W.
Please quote 7.69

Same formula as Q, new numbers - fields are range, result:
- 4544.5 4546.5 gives 7.87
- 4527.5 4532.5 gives 6.88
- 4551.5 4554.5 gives 7.4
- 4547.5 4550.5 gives 7.64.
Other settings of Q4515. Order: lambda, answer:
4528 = 6.84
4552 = 7.32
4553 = 7.37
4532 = 6.92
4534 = 6.97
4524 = 7.99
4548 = 7.81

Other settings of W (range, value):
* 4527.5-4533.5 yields 6.84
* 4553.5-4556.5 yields 7.51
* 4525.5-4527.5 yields 6.92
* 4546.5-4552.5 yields 7.32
